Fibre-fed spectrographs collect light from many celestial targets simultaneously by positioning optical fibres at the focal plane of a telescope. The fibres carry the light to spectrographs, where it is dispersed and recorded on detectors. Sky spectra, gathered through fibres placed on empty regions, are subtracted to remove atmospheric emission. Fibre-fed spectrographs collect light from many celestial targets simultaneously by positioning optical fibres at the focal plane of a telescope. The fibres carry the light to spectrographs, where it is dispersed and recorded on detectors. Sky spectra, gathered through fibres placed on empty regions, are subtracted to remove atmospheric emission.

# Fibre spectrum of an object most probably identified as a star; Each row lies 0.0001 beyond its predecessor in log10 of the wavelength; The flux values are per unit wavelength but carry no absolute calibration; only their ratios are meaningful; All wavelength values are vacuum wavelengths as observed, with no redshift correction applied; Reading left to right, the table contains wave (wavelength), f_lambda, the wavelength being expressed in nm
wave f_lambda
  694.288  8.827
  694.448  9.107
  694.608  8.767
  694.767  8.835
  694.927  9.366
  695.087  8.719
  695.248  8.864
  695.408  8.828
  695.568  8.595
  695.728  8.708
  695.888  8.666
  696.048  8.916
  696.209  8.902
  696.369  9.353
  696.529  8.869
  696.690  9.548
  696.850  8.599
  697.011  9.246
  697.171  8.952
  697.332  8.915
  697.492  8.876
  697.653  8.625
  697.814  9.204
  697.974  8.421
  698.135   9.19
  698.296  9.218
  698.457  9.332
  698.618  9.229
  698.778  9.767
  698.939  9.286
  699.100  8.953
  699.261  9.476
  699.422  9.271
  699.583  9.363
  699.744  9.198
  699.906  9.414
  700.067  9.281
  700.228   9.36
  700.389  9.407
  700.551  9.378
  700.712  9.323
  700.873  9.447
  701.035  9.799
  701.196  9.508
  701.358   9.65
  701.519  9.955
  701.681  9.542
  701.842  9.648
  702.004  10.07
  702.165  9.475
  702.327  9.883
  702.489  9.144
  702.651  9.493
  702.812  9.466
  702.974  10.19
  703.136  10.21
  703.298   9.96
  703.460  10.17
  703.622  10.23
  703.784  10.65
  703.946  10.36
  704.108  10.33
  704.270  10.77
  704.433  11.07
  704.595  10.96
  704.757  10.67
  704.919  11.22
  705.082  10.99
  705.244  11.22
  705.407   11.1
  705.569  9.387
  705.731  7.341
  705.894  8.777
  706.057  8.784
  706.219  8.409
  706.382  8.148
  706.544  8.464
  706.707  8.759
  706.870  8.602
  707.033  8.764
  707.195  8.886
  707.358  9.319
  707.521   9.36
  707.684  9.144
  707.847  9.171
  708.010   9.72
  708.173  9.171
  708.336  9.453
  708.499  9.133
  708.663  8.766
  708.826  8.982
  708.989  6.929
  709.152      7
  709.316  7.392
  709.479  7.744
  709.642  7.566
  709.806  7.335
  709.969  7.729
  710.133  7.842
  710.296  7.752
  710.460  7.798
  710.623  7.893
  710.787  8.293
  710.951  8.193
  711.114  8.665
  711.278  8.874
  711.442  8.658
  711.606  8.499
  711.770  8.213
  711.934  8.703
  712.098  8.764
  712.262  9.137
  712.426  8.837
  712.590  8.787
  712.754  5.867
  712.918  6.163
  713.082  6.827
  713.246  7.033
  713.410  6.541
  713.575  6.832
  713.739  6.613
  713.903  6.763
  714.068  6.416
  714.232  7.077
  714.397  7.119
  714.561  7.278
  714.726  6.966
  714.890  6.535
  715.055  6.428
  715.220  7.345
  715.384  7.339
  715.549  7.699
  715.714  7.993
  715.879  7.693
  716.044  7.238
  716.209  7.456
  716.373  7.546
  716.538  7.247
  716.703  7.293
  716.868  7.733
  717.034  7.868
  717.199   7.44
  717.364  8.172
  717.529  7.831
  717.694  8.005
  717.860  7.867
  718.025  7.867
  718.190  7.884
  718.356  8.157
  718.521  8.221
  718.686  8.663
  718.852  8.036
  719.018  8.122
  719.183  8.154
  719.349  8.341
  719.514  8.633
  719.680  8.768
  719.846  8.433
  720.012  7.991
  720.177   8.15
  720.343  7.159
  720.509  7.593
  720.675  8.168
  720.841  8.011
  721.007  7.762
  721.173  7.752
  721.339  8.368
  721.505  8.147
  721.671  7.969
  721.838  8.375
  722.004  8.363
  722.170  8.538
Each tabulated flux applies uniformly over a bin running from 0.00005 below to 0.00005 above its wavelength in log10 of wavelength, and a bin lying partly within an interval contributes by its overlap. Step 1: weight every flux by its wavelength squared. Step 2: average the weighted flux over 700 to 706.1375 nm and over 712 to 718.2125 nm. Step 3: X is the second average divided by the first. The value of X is 0.77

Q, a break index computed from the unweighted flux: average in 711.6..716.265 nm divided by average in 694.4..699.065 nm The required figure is 0.82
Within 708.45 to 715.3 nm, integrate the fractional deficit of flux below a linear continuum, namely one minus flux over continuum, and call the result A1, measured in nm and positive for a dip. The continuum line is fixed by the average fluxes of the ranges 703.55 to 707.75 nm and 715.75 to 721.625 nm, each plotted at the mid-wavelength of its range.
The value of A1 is 0.94 nm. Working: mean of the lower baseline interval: 9.68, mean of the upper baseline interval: 7.94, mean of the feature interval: 7.64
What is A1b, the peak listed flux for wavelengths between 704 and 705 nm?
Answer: 11.22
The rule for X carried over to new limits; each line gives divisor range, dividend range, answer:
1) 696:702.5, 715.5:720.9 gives 0.90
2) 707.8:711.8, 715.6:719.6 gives 0.98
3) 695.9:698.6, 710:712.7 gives 0.97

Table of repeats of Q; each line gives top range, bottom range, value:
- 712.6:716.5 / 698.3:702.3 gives 0.74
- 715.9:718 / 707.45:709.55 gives 0.89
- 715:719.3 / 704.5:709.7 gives 0.86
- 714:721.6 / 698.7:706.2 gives 0.79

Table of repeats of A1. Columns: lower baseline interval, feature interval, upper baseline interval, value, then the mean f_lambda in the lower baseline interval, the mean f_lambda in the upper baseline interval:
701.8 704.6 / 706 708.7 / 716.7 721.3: 0.17 nm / 10.1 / 8.02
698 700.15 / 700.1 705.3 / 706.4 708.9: -0.49 nm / 9.28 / 9.02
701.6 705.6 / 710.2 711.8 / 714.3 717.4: 0.04 nm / 10.3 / 7.37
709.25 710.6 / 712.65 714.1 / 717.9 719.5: 0.23 nm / 7.66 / 8.18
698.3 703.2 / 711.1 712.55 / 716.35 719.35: -0.04 nm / 9.51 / 7.91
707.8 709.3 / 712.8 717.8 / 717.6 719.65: 0.67 nm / 8.63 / 8.18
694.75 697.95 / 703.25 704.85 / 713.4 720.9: -0.40 nm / 8.92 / 7.63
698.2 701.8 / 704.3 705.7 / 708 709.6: -0.30 nm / 9.42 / 8.35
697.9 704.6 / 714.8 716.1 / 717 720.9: 0.17 nm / 9.67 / 8.07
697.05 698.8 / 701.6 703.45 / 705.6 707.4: -0.20 nm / 9.05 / 8.58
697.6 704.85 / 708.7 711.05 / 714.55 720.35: 0.24 nm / 9.68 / 7.78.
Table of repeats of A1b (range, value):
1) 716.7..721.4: 8.768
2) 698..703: 10.19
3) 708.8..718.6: 9.137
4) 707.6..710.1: 9.72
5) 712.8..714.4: 7.119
